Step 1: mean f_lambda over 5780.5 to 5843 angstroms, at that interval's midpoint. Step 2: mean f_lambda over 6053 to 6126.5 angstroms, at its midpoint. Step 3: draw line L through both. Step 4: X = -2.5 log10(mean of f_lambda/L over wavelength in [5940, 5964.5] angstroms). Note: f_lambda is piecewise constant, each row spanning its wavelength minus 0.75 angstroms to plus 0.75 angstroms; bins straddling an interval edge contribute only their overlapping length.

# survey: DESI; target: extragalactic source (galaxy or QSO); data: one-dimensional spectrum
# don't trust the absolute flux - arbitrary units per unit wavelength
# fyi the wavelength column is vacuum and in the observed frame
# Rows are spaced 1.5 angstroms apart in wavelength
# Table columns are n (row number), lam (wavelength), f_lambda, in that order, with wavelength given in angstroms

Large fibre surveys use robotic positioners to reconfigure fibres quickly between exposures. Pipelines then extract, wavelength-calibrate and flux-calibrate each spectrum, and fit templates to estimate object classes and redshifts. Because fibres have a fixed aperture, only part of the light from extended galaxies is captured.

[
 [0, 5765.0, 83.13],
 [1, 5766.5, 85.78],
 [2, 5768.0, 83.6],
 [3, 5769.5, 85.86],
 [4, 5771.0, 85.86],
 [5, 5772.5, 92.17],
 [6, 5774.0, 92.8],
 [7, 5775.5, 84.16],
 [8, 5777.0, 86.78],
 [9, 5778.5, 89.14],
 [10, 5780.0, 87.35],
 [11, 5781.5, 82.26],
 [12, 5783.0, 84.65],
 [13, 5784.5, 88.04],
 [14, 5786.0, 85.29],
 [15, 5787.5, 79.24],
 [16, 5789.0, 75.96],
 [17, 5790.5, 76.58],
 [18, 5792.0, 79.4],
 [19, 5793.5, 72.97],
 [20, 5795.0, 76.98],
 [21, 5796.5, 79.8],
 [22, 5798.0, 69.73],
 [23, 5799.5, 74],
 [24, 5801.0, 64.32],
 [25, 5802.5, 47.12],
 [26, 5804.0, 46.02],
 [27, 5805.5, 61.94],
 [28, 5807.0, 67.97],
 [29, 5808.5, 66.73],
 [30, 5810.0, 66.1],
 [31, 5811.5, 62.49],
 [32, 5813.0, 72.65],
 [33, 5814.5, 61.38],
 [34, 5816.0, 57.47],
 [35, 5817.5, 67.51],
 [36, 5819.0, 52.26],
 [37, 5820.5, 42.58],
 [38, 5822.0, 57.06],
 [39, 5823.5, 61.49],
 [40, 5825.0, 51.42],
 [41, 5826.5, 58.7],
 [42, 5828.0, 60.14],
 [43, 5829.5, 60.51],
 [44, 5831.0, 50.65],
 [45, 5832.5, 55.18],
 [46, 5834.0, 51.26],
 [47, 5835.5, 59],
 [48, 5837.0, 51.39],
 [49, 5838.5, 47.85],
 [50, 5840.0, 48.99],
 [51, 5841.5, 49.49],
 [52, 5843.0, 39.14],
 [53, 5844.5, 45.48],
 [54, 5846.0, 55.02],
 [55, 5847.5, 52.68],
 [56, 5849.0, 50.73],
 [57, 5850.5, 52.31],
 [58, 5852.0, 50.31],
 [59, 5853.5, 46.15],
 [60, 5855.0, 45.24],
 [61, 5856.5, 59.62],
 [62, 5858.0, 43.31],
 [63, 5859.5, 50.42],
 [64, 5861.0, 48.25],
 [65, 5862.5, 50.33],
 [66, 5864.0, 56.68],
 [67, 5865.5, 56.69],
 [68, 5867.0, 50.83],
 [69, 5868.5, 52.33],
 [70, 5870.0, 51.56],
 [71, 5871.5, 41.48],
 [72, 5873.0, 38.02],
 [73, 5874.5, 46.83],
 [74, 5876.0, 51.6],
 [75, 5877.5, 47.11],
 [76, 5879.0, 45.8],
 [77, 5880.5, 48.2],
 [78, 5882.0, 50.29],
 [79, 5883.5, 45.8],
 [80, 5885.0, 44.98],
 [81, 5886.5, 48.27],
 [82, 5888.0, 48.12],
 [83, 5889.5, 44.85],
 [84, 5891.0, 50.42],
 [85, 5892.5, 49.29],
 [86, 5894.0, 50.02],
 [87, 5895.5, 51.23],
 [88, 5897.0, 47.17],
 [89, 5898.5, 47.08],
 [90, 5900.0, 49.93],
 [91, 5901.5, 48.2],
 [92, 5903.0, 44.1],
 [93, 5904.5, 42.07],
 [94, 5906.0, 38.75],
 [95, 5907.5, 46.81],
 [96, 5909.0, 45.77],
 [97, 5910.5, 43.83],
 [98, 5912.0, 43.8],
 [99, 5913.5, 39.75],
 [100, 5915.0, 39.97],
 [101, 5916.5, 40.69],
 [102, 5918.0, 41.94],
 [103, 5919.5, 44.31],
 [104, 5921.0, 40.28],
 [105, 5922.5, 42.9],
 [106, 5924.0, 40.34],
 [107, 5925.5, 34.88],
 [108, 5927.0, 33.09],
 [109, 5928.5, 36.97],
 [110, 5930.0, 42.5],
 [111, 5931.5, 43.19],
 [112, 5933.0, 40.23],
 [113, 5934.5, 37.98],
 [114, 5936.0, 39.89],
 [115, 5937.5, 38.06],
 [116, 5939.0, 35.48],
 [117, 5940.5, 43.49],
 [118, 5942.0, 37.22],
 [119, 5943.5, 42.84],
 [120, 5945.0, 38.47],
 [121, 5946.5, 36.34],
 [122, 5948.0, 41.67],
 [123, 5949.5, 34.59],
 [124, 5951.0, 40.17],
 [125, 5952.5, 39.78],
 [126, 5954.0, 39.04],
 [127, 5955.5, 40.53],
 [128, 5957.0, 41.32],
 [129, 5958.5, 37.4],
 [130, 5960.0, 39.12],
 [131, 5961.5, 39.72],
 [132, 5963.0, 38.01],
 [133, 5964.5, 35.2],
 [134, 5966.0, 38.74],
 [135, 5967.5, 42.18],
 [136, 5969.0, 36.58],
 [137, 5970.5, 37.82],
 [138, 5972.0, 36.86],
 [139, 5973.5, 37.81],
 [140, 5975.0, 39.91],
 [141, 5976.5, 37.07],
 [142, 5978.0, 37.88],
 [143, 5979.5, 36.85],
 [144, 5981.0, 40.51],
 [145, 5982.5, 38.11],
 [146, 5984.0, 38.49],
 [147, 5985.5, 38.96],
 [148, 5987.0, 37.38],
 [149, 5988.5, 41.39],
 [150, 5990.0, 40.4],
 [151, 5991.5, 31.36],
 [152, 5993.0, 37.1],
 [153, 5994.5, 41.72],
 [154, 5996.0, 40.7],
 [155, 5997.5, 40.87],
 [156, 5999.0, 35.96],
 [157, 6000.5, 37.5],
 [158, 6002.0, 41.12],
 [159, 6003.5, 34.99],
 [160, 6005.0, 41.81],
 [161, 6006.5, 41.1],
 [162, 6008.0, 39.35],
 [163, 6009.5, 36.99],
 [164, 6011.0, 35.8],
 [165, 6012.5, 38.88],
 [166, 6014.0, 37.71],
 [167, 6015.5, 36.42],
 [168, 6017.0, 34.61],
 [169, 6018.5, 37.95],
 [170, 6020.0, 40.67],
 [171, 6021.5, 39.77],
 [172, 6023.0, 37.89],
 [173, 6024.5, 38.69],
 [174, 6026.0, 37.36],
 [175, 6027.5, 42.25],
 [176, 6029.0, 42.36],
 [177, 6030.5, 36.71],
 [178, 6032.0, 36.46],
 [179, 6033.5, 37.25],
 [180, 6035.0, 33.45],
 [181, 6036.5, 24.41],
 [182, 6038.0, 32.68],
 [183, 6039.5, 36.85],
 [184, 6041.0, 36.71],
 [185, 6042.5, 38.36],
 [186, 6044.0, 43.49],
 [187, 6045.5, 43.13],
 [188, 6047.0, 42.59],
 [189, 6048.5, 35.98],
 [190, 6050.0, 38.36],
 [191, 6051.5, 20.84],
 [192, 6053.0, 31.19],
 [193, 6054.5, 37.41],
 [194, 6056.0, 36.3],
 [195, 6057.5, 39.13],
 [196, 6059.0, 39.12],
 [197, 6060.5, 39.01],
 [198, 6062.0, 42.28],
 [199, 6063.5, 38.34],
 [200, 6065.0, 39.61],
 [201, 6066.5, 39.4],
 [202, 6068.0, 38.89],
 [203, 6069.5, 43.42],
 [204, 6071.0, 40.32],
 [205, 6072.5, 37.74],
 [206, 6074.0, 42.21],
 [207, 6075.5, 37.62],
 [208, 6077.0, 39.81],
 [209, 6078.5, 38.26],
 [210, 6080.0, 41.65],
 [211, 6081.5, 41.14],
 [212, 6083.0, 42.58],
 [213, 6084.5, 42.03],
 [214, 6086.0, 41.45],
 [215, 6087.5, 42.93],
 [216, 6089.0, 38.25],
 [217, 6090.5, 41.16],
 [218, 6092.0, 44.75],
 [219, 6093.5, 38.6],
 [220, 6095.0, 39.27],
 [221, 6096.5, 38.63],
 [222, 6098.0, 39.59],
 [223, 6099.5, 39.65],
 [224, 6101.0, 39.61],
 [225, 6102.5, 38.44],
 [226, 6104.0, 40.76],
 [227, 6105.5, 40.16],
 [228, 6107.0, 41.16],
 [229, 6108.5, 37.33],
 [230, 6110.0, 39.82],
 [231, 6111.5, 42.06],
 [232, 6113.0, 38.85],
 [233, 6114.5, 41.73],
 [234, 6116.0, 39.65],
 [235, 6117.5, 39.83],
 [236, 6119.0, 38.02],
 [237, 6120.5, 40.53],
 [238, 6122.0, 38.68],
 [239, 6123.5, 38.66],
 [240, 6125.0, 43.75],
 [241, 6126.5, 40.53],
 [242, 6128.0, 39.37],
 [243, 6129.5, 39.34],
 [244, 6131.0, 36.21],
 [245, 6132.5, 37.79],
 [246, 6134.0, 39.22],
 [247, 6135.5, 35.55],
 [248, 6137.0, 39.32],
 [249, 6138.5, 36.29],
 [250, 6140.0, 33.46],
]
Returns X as 0.301 mag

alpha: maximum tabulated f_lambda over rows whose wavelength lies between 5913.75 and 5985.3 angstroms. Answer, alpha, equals 44.31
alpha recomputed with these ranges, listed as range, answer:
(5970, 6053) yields 43.49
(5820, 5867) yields 61.49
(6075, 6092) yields 44.75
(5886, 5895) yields 50.42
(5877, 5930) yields 51.23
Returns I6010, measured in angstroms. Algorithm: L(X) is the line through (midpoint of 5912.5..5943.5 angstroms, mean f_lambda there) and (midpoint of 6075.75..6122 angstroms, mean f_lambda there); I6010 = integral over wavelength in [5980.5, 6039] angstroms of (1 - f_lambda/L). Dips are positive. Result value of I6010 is 3.10 angstroms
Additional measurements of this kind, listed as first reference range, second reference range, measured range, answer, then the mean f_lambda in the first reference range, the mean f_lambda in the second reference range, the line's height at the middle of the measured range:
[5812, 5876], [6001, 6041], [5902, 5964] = 6.5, 52.4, 37.4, 44.9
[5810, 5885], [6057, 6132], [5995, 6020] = 3.4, 52.1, 40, 44.3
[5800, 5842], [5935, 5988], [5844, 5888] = 1.8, 57.3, 38.7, 51.3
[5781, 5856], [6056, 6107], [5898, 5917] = 3.6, 61.2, 40.1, 54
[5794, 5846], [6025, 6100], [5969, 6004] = 5.1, 58.4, 38.6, 44.8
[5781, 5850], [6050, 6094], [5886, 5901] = 1.8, 62.2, 39.1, 55.2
